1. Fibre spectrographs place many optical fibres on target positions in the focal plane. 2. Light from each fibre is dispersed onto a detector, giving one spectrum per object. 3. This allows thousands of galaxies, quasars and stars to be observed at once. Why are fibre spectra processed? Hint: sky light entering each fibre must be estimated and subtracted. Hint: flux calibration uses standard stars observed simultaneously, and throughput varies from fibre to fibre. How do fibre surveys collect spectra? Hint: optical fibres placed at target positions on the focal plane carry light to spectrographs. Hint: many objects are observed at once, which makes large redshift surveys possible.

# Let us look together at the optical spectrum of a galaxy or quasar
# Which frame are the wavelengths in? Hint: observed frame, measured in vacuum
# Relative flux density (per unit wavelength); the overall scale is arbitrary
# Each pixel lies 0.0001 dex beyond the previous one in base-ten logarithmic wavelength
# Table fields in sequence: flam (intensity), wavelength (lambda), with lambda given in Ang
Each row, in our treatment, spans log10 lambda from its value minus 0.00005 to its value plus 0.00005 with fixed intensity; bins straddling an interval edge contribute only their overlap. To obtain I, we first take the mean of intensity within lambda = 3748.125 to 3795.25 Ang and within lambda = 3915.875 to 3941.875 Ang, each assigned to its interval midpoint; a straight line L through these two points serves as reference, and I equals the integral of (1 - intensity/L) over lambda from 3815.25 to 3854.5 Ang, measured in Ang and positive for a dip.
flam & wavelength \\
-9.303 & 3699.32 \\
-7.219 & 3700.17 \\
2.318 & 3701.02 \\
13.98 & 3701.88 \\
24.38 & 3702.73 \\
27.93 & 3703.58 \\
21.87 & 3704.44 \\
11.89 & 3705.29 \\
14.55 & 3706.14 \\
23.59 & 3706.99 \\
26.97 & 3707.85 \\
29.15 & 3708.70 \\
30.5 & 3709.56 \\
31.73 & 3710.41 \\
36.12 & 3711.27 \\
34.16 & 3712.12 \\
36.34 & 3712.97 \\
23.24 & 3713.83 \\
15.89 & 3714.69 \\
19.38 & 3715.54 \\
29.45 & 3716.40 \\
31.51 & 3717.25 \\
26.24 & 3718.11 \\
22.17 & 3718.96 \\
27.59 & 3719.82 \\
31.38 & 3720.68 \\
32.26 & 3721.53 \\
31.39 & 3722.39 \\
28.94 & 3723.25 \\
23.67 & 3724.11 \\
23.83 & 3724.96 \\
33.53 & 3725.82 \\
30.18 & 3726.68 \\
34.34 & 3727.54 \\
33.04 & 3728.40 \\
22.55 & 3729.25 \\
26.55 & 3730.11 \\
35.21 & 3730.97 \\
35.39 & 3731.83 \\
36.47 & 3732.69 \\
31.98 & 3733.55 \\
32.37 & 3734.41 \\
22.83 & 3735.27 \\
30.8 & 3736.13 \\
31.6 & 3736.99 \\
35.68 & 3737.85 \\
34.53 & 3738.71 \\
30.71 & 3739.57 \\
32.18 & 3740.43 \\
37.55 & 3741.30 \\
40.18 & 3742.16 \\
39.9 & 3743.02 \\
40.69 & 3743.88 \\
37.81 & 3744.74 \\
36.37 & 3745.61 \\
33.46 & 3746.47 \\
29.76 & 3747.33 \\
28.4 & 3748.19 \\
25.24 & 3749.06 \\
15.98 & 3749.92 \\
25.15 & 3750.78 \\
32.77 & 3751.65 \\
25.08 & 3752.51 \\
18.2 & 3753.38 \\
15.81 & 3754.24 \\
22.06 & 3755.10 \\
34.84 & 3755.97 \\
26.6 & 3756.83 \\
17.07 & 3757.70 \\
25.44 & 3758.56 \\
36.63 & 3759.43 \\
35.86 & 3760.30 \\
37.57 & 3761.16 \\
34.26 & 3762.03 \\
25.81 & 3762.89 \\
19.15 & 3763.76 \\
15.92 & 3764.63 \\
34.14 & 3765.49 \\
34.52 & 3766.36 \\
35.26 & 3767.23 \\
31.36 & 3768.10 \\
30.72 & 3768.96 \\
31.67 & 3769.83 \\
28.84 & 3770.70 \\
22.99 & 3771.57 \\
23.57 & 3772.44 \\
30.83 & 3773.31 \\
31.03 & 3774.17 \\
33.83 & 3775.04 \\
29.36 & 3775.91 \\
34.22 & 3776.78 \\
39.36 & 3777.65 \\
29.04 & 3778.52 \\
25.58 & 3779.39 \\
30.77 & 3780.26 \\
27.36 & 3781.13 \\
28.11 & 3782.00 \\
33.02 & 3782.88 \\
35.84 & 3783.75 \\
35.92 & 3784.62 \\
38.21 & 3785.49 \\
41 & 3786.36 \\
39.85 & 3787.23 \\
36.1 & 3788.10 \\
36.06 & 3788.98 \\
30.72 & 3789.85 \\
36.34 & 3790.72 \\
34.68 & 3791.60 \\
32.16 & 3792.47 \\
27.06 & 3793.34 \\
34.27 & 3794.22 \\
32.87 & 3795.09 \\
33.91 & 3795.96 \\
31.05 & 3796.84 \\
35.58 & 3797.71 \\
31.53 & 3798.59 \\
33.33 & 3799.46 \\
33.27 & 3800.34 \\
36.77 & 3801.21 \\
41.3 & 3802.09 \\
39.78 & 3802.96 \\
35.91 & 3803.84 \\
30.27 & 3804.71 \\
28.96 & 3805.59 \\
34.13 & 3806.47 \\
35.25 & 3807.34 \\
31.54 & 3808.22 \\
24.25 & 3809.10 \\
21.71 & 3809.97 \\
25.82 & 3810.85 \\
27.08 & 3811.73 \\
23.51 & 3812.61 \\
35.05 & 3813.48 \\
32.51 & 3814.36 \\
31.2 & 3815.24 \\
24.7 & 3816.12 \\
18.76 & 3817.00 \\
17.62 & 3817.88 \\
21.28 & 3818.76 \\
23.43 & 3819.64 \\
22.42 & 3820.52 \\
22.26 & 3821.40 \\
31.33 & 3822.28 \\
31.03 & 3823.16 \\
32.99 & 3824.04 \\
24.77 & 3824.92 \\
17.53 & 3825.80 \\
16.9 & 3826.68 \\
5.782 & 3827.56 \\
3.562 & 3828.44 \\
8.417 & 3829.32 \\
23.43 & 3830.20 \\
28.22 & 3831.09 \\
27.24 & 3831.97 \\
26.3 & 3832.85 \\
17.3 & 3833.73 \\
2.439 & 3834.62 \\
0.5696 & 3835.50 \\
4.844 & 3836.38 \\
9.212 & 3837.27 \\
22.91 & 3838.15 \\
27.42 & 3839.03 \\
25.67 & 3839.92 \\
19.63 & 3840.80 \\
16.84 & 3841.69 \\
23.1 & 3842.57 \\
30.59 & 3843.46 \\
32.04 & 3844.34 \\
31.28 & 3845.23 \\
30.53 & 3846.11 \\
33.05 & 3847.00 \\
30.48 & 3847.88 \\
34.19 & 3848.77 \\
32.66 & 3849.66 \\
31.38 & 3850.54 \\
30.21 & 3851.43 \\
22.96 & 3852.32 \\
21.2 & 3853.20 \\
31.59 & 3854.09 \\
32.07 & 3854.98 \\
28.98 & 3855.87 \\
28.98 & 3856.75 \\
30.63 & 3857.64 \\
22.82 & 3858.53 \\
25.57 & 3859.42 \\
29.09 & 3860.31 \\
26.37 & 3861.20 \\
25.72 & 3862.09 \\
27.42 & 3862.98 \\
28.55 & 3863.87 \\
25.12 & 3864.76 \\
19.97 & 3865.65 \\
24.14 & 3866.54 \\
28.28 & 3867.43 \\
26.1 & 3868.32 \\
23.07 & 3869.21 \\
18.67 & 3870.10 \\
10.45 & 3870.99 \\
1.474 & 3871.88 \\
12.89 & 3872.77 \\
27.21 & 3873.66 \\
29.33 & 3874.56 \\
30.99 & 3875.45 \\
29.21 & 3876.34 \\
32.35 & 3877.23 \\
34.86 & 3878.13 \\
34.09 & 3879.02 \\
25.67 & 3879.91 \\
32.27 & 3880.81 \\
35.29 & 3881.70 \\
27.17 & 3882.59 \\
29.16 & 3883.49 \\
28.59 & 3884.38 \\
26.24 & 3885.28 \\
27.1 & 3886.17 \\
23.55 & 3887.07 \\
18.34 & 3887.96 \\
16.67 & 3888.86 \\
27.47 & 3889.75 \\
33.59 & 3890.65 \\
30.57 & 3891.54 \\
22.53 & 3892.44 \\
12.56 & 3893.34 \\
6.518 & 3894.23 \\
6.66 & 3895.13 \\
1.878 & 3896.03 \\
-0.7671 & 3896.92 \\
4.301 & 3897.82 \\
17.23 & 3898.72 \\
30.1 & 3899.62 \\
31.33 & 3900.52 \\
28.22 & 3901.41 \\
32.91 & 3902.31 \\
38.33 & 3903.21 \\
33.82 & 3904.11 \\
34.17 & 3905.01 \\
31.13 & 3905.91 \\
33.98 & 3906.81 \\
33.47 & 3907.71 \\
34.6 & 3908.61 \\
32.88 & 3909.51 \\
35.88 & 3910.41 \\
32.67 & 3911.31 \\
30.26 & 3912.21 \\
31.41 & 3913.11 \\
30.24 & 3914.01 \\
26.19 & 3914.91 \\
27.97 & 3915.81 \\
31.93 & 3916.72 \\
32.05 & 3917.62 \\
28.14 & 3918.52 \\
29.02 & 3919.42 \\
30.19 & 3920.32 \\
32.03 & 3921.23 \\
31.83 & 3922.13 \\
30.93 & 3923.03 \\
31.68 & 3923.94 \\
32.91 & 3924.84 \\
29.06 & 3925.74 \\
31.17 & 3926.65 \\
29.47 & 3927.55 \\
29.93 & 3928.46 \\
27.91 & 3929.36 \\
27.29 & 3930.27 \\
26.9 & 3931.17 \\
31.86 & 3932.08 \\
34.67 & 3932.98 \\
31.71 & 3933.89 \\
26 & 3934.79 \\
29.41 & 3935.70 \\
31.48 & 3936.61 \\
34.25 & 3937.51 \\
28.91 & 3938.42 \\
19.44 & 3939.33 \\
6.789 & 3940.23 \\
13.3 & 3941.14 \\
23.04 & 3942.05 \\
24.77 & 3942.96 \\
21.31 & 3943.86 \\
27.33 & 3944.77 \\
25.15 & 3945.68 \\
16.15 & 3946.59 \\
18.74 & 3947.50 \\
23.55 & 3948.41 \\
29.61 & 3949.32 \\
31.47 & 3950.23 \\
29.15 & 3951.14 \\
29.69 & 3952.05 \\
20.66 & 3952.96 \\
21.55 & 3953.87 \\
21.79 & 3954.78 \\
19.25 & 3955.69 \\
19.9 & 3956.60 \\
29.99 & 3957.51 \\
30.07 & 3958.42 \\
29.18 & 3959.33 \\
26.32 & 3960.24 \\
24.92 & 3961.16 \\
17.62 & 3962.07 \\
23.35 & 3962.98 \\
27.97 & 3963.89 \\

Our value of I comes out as 9.1 Ang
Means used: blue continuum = 30.1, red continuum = 28.5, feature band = 22.6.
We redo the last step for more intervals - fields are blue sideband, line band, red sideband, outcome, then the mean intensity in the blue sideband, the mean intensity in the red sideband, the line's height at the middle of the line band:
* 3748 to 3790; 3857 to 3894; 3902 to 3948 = 4.9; 29.7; 28.9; 29.2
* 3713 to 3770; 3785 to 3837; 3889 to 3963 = 2.3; 29.6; 26.3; 28.3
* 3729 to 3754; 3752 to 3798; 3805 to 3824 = -2.5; 31.2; 27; 29.2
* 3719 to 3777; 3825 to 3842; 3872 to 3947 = 7.3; 30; 26.8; 28.3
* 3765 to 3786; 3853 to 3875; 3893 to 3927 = 3.4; 31.5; 27.1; 28.6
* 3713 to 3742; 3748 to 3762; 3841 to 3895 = 1.1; 29.7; 26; 29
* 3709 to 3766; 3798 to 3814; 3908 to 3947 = -1.4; 29.6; 28.4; 29.2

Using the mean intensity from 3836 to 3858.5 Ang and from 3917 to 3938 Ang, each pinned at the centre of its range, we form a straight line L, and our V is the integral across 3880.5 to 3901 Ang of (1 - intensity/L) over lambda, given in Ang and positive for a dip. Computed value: 5.3 Ang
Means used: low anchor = 26.5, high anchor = 30.4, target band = 21.2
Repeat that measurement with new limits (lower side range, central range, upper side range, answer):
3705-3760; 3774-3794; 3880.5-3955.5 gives -3.5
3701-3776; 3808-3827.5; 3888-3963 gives 1.9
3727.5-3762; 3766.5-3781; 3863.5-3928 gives -0.4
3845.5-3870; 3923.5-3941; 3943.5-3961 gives -1.9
